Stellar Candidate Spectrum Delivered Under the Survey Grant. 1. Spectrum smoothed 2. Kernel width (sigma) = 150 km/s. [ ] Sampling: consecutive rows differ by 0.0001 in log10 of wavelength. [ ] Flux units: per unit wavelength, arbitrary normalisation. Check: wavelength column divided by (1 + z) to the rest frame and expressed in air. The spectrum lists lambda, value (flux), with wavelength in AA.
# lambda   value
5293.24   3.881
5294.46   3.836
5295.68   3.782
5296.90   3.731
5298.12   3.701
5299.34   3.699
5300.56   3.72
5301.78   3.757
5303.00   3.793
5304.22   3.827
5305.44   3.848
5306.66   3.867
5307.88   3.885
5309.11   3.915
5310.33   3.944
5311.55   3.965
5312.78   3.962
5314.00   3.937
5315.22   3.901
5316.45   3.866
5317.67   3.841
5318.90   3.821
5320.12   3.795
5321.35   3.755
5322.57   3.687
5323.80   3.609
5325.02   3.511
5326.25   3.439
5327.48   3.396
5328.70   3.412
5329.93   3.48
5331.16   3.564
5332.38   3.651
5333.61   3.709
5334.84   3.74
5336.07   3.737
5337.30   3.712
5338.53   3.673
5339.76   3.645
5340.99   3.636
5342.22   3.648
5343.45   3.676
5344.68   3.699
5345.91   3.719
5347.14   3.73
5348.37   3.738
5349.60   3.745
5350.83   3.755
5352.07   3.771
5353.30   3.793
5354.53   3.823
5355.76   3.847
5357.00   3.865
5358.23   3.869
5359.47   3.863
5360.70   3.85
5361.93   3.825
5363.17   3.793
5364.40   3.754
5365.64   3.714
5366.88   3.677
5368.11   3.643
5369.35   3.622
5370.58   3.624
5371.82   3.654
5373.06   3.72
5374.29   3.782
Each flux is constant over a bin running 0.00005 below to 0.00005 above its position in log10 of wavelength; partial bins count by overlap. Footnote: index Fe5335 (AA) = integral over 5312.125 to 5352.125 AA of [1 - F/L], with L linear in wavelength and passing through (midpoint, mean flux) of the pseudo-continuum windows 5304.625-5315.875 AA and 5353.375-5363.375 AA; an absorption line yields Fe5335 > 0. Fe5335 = 1.9 AA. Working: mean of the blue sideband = 3.91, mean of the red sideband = 3.84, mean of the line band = 3.69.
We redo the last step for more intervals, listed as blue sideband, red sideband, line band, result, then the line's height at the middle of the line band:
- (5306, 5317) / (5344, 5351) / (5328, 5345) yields 0.7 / 3.79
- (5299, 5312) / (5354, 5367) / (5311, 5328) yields 0.4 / 3.83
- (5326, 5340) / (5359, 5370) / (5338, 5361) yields -0.5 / 3.68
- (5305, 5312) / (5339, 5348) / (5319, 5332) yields 0.8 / 3.8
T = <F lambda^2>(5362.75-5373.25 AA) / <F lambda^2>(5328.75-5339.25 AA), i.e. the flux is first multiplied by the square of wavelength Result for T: 1.02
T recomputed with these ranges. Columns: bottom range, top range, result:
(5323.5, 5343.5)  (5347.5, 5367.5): 1.06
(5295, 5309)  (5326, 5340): 0.96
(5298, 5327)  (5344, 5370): 1.01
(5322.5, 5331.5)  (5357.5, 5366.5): 1.10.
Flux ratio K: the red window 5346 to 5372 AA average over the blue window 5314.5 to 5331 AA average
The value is 1.03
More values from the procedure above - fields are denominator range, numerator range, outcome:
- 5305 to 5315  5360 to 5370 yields 0.95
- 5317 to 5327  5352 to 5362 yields 1.04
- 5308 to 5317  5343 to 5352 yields 0.95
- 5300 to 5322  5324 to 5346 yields 0.94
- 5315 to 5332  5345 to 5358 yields 1.04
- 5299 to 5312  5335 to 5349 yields 0.96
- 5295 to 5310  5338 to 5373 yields 0.98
